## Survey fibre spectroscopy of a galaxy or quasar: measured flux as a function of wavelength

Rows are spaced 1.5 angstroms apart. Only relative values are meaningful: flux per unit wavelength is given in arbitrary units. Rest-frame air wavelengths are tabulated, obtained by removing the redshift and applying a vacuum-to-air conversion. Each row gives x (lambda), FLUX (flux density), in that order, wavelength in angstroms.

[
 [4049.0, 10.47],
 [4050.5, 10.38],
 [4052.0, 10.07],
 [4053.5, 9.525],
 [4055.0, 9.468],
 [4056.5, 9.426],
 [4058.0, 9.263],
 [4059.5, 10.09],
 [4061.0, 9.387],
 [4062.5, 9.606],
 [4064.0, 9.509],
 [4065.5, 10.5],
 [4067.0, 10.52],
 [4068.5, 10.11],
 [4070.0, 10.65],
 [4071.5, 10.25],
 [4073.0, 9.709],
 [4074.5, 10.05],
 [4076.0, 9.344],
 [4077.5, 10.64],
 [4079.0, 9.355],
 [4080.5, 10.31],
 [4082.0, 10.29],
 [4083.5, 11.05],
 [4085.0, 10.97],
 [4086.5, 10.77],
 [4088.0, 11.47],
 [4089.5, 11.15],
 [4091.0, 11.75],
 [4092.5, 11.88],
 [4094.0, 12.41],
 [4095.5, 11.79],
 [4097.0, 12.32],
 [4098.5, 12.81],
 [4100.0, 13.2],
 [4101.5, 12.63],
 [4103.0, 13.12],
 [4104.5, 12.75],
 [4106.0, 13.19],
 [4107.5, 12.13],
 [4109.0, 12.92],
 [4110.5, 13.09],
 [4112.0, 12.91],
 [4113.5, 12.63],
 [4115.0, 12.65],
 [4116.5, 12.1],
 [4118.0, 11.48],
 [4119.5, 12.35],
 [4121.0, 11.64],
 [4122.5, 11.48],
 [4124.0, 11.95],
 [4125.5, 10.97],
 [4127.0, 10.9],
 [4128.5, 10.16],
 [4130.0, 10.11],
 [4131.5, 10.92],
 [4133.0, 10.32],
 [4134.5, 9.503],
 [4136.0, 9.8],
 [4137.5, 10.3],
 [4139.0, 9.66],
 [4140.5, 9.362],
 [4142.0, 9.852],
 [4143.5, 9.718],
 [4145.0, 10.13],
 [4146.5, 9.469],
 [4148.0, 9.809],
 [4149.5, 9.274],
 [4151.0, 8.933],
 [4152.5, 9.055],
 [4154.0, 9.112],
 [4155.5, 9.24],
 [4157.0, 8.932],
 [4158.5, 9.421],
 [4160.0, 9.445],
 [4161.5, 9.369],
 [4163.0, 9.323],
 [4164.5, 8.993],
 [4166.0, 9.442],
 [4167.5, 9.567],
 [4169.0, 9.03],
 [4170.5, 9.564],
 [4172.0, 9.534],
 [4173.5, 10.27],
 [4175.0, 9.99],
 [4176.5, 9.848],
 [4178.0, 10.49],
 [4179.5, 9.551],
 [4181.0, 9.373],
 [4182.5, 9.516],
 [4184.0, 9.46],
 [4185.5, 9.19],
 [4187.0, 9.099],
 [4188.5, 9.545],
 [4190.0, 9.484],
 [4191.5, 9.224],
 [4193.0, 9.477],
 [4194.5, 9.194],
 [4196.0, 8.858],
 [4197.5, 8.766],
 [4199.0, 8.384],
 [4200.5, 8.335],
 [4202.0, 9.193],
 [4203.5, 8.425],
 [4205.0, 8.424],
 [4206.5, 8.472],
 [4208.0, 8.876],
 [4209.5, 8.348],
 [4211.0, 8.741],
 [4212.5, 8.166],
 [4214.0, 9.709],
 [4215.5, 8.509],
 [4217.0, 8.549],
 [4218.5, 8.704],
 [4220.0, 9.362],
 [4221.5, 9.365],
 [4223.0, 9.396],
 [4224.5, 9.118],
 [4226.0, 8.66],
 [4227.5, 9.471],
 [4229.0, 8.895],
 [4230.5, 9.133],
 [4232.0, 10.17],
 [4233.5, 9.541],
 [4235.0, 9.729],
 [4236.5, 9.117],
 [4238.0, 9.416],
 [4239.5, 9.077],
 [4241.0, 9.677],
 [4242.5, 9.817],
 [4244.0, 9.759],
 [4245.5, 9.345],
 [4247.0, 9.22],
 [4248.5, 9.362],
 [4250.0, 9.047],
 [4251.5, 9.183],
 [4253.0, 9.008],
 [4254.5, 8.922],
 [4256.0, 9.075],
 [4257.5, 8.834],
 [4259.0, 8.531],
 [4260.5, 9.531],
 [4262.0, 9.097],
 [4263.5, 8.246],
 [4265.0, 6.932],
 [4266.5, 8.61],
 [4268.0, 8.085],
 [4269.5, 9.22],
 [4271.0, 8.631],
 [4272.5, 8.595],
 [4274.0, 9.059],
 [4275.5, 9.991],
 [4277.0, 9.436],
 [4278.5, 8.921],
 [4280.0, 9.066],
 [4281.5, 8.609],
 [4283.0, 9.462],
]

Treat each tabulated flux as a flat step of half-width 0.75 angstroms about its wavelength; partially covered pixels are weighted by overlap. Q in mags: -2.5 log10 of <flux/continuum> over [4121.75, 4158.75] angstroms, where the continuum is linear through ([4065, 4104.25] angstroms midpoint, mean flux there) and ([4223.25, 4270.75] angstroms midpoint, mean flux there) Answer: 0.054 mag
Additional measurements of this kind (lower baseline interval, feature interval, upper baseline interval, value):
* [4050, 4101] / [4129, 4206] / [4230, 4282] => 0.04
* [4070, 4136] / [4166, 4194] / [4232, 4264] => 0.08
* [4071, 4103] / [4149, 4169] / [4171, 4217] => 0.07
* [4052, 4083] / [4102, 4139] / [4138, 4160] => -0.21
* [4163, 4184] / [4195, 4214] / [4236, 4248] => 0.11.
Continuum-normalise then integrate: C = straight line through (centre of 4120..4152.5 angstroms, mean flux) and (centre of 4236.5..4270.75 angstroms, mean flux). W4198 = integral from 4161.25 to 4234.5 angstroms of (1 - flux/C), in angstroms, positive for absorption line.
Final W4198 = 2.89 angstroms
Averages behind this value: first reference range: 10.2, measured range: 9.19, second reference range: 9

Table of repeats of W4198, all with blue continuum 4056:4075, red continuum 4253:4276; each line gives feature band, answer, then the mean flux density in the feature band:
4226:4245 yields -1.12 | 9.45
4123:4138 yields -1.51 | 10.5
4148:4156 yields 0.20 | 9.18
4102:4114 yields -3.92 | 12.8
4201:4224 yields 0.62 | 8.81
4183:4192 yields -0.13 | 9.34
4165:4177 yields -0.43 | 9.64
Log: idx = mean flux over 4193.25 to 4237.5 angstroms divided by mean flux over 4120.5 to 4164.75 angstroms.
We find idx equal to 0.90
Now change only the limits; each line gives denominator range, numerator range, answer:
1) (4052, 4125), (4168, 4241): 0.82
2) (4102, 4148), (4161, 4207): 0.83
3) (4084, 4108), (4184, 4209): 0.74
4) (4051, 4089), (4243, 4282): 0.89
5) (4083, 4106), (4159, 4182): 0.80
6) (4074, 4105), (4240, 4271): 0.78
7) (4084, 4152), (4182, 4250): 0.81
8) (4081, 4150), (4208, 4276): 0.80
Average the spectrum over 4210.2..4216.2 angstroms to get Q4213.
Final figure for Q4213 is 8.78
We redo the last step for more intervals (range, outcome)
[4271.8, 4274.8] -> 8.85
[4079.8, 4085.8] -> 10.7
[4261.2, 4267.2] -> 8.23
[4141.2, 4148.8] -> 9.79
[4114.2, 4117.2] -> 12.4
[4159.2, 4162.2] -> 9.41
